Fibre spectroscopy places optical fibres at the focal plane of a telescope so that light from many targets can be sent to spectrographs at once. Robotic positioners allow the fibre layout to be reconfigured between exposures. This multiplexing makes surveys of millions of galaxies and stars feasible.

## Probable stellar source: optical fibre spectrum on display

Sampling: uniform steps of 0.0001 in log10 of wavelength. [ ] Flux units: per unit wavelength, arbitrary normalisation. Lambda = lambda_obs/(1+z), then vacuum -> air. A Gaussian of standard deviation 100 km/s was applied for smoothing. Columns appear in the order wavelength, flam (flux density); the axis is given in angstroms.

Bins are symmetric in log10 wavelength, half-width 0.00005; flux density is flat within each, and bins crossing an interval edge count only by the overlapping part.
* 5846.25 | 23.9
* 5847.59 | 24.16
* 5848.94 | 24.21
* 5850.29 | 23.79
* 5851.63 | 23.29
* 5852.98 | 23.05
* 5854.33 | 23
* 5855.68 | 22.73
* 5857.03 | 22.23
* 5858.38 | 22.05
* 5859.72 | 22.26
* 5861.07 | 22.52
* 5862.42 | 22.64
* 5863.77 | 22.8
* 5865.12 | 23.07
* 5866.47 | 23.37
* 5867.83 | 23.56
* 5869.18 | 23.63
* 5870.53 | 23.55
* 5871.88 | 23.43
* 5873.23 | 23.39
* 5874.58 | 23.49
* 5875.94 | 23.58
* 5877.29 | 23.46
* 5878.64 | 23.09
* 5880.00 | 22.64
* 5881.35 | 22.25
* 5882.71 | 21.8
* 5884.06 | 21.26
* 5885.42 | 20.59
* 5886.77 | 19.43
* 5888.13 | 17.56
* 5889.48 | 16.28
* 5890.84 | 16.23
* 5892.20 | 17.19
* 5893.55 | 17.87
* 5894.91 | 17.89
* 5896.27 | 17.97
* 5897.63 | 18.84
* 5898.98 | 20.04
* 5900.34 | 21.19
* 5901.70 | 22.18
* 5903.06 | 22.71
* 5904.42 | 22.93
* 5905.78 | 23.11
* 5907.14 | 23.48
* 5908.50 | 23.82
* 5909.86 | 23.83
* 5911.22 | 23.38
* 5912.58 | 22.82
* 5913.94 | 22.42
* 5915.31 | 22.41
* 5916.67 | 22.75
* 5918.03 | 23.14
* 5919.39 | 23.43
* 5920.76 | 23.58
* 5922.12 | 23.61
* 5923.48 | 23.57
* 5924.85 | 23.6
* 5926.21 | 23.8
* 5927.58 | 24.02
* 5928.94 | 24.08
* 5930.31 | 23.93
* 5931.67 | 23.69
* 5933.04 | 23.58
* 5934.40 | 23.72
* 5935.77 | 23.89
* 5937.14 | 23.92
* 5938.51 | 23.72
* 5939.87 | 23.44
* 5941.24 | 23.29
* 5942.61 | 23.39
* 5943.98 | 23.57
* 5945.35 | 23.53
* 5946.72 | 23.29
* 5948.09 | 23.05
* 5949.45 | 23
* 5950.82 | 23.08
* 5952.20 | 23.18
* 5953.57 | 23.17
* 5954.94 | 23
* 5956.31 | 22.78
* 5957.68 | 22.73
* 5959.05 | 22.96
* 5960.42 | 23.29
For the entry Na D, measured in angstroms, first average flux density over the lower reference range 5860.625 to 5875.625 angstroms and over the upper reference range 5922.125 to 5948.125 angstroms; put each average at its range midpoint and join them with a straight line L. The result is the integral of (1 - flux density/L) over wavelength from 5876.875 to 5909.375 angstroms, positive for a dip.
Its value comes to 3.9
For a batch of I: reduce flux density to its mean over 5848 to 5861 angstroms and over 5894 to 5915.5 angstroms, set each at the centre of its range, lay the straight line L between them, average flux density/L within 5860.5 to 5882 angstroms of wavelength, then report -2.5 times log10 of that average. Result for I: -0.029 mag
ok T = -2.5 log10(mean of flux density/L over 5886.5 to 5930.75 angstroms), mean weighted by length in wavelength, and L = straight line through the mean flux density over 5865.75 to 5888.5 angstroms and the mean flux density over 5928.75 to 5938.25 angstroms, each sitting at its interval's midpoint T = 0.08 mag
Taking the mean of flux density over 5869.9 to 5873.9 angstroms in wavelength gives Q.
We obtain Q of 23.5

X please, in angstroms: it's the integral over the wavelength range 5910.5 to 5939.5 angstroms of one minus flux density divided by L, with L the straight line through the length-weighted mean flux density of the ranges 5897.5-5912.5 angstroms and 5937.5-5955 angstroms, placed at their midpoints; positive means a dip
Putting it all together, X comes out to -0.8 angstroms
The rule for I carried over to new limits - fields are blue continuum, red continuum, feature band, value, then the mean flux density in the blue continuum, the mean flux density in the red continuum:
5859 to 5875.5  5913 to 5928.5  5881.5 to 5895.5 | 0.23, 23.1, 23.3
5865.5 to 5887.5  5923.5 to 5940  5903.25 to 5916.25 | 0.01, 22.6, 23.8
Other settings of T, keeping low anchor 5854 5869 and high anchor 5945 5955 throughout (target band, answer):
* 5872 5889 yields 0.048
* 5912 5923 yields -0.001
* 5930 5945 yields -0.025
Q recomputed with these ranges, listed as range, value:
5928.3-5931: 24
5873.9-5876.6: 23.5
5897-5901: 20.1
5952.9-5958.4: 22.9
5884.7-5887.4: 20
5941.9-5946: 23.5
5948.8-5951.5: 23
